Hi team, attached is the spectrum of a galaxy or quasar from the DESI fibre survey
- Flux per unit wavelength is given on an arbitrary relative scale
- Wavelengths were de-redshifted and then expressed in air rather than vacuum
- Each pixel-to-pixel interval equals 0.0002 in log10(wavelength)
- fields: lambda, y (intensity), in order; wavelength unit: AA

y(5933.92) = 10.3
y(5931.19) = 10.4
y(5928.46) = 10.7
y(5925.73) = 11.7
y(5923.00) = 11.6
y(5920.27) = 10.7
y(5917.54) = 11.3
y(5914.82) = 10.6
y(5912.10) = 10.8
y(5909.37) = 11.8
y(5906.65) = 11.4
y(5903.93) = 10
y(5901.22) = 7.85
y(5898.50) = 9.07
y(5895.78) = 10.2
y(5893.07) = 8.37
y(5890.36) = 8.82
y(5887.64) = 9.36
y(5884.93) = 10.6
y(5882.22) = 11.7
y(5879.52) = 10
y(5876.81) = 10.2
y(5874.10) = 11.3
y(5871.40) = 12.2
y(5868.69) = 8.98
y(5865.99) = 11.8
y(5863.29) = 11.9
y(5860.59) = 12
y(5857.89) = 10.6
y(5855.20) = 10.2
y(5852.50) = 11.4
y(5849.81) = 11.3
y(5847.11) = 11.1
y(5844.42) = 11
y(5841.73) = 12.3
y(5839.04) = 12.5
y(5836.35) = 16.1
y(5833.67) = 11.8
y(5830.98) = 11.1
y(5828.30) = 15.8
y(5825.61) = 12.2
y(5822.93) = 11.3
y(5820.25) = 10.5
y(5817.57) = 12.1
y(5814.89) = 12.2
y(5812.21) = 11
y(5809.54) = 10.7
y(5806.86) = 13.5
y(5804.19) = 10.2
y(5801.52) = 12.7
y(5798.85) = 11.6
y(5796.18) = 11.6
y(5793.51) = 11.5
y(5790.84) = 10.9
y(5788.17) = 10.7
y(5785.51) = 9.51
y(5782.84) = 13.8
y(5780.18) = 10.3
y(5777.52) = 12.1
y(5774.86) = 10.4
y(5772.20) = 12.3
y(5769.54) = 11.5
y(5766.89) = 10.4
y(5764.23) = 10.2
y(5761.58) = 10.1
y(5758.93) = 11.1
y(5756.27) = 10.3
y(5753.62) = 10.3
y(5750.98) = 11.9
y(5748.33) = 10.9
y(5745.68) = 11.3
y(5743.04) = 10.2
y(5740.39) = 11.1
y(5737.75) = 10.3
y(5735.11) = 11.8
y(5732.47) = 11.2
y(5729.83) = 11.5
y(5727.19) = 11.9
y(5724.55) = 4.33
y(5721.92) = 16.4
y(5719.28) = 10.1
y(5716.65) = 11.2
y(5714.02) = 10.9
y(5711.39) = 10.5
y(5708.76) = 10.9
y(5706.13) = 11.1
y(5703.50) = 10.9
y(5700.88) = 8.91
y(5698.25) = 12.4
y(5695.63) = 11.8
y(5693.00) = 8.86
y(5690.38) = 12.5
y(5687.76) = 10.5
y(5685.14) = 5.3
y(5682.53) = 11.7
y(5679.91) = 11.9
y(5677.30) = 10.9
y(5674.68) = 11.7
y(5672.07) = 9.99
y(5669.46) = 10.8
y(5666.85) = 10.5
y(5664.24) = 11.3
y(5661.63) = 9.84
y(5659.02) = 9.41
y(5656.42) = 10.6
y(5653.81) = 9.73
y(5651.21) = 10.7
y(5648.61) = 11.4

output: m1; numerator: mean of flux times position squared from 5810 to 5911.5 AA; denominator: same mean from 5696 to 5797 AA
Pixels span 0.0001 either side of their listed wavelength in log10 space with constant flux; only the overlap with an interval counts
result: 1.05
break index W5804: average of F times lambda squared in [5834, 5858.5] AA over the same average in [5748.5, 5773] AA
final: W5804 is 1.12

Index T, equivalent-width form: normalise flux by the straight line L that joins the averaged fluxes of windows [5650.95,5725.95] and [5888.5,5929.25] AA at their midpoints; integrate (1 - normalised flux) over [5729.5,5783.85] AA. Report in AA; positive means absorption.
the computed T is -3.1 AA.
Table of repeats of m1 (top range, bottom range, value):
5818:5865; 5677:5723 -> 1.15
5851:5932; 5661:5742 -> 1.05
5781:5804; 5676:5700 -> 1.12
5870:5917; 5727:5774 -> 0.98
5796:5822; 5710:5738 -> 1.09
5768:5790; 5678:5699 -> 1.10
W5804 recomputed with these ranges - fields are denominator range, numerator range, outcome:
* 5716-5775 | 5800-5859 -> 1.12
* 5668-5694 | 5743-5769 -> 1.05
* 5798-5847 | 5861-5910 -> 0.87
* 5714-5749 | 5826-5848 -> 1.21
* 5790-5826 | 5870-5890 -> 0.94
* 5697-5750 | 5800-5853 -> 1.15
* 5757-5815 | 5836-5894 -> 1.00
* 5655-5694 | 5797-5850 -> 1.22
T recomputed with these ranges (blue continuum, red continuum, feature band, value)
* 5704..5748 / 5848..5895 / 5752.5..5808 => -1.9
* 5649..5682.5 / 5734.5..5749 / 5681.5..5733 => 0.8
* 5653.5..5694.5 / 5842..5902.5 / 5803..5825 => -2.1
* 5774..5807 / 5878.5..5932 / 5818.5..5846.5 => -3.6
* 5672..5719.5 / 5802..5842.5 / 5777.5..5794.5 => 0.9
